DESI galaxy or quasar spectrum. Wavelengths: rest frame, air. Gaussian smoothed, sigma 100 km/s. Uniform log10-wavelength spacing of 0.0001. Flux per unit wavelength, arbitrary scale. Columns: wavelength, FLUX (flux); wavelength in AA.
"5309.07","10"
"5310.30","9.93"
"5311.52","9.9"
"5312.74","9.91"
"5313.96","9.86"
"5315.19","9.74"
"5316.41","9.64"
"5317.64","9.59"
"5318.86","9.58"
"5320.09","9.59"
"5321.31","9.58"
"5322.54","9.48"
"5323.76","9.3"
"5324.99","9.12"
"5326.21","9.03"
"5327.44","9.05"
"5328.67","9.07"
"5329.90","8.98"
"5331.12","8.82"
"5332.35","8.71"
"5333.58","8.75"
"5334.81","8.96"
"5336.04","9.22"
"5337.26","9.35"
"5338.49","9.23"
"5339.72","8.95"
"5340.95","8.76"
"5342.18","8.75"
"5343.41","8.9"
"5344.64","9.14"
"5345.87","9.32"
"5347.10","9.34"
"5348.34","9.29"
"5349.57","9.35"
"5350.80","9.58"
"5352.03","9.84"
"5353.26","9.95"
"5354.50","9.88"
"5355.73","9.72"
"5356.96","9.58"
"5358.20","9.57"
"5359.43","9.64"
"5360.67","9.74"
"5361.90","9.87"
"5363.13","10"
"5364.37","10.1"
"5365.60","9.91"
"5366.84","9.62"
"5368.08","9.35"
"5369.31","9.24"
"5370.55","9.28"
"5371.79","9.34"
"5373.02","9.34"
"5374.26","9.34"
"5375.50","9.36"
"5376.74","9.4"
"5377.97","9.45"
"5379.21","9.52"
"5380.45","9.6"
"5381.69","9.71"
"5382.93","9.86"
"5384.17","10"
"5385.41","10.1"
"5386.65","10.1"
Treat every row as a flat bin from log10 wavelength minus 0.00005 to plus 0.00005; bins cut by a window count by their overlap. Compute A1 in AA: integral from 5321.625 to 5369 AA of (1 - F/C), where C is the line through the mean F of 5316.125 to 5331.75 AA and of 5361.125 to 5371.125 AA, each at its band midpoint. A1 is 0.7 AA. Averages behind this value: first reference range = 9.29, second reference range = 9.68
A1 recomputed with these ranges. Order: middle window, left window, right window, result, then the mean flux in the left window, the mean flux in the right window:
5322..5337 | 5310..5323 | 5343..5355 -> 0.88 AA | 9.71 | 9.46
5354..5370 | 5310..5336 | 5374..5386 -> -0.26 AA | 9.35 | 9.64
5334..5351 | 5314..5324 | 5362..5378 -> 0.75 AA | 9.59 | 9.53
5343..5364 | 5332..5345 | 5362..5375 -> -0.71 AA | 8.98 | 9.56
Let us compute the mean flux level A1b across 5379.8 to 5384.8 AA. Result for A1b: 9.78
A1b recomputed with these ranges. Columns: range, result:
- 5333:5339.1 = 9.11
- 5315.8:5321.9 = 9.6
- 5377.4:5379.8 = 9.48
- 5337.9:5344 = 8.92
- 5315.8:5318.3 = 9.62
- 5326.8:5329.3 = 9.02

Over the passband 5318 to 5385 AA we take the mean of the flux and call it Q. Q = 9.4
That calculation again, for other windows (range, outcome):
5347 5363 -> 9.66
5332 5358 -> 9.27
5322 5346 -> 9.04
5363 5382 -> 9.52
